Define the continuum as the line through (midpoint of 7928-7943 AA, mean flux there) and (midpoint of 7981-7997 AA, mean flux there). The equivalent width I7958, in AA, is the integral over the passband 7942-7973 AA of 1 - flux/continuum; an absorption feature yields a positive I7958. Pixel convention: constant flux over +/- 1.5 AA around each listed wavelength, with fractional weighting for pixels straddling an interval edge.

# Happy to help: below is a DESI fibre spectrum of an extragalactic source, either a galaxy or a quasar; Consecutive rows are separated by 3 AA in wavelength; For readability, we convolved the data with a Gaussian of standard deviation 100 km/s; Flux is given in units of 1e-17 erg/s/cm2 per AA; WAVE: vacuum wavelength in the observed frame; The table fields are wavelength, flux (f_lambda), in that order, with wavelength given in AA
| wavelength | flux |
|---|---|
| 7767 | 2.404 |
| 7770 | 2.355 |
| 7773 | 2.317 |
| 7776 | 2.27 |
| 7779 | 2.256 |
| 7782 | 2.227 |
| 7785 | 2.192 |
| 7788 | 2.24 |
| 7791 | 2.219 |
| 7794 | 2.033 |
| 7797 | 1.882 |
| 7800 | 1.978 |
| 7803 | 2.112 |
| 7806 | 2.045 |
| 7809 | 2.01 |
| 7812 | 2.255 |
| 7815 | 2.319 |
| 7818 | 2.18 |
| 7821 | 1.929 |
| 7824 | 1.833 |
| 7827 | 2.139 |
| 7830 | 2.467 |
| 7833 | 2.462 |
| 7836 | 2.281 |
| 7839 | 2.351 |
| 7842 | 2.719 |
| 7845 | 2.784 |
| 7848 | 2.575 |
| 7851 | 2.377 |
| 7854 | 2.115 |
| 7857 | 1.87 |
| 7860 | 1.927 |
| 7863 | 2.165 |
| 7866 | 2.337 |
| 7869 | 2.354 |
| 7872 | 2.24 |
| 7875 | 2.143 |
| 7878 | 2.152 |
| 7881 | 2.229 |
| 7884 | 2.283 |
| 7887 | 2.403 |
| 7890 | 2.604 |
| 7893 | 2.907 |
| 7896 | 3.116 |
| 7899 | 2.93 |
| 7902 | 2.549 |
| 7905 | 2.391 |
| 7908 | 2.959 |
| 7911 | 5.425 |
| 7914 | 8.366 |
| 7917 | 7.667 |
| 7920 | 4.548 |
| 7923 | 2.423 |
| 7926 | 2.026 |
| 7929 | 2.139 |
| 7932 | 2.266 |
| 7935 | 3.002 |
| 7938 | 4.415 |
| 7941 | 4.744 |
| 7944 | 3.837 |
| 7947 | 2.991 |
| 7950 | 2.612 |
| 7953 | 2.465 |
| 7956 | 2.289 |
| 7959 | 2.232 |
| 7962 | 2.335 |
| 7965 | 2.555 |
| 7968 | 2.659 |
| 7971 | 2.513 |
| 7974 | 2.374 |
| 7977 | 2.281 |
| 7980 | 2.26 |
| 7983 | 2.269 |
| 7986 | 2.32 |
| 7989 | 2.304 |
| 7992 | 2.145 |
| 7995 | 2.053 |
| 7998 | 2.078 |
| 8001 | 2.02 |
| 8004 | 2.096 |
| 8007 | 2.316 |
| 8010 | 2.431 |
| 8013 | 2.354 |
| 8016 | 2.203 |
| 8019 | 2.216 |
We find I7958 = 2.40 AA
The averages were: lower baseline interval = 3.37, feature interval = 2.68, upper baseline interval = 2.22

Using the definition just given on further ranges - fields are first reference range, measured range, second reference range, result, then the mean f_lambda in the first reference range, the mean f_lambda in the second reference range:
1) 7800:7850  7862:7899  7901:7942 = 9.12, 2.27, 3.93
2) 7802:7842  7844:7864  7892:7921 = 4.89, 2.2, 4.31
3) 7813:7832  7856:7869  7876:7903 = 1.56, 2.16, 2.57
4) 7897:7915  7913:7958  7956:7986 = -4.90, 3.96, 2.38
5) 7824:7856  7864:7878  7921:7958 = 1.70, 2.39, 2.95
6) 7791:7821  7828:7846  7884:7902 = -1.35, 2.09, 2.73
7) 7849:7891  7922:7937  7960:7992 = -0.83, 2.23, 2.37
